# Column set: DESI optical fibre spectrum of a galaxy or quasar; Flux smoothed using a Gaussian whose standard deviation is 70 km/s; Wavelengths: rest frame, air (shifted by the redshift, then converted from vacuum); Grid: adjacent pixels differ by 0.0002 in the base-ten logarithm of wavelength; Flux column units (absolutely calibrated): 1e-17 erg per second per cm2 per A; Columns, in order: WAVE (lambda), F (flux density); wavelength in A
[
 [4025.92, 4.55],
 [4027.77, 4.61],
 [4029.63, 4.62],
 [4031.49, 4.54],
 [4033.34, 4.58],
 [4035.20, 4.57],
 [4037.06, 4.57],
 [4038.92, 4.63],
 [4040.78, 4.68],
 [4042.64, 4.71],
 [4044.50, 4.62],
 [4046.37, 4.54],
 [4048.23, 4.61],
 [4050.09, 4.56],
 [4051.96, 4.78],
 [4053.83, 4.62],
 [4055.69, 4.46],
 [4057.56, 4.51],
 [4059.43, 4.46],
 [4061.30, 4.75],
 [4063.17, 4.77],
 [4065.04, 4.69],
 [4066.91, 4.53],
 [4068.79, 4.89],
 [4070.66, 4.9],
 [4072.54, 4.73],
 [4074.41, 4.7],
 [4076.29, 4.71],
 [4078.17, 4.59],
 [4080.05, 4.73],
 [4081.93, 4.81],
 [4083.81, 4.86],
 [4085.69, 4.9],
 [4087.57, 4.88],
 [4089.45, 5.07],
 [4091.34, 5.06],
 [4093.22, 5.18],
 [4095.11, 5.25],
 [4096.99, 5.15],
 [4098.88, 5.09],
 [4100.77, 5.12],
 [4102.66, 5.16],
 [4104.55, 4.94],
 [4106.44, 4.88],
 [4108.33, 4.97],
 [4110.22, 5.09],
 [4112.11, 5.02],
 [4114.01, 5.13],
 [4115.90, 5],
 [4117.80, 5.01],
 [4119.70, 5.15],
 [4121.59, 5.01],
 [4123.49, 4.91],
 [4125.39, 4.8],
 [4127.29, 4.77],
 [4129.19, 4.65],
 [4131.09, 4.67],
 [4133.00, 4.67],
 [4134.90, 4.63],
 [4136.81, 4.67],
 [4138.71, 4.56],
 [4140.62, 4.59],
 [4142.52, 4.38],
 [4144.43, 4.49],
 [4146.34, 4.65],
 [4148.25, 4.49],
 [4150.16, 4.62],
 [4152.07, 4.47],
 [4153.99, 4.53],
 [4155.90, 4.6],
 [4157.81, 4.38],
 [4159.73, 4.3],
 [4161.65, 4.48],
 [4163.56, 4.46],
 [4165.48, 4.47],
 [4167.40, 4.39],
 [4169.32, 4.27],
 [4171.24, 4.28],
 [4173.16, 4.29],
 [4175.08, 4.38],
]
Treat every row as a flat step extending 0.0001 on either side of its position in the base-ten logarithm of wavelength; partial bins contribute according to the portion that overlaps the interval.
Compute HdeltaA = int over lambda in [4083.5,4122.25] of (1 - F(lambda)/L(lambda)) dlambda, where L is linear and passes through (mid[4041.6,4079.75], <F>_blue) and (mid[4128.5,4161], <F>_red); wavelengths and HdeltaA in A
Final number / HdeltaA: -3.75 A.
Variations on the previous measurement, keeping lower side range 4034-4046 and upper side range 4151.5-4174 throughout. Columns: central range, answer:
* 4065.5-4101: -2.7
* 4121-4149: -1.3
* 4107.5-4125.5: -2.1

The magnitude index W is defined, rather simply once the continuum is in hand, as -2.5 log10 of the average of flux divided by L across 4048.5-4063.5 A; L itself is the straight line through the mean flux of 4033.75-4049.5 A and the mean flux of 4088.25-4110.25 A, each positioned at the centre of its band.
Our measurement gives 0.03 mag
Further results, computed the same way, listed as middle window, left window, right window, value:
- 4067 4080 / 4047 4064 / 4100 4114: 0.006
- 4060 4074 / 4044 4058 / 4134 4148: -0.037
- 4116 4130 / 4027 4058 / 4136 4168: -0.087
